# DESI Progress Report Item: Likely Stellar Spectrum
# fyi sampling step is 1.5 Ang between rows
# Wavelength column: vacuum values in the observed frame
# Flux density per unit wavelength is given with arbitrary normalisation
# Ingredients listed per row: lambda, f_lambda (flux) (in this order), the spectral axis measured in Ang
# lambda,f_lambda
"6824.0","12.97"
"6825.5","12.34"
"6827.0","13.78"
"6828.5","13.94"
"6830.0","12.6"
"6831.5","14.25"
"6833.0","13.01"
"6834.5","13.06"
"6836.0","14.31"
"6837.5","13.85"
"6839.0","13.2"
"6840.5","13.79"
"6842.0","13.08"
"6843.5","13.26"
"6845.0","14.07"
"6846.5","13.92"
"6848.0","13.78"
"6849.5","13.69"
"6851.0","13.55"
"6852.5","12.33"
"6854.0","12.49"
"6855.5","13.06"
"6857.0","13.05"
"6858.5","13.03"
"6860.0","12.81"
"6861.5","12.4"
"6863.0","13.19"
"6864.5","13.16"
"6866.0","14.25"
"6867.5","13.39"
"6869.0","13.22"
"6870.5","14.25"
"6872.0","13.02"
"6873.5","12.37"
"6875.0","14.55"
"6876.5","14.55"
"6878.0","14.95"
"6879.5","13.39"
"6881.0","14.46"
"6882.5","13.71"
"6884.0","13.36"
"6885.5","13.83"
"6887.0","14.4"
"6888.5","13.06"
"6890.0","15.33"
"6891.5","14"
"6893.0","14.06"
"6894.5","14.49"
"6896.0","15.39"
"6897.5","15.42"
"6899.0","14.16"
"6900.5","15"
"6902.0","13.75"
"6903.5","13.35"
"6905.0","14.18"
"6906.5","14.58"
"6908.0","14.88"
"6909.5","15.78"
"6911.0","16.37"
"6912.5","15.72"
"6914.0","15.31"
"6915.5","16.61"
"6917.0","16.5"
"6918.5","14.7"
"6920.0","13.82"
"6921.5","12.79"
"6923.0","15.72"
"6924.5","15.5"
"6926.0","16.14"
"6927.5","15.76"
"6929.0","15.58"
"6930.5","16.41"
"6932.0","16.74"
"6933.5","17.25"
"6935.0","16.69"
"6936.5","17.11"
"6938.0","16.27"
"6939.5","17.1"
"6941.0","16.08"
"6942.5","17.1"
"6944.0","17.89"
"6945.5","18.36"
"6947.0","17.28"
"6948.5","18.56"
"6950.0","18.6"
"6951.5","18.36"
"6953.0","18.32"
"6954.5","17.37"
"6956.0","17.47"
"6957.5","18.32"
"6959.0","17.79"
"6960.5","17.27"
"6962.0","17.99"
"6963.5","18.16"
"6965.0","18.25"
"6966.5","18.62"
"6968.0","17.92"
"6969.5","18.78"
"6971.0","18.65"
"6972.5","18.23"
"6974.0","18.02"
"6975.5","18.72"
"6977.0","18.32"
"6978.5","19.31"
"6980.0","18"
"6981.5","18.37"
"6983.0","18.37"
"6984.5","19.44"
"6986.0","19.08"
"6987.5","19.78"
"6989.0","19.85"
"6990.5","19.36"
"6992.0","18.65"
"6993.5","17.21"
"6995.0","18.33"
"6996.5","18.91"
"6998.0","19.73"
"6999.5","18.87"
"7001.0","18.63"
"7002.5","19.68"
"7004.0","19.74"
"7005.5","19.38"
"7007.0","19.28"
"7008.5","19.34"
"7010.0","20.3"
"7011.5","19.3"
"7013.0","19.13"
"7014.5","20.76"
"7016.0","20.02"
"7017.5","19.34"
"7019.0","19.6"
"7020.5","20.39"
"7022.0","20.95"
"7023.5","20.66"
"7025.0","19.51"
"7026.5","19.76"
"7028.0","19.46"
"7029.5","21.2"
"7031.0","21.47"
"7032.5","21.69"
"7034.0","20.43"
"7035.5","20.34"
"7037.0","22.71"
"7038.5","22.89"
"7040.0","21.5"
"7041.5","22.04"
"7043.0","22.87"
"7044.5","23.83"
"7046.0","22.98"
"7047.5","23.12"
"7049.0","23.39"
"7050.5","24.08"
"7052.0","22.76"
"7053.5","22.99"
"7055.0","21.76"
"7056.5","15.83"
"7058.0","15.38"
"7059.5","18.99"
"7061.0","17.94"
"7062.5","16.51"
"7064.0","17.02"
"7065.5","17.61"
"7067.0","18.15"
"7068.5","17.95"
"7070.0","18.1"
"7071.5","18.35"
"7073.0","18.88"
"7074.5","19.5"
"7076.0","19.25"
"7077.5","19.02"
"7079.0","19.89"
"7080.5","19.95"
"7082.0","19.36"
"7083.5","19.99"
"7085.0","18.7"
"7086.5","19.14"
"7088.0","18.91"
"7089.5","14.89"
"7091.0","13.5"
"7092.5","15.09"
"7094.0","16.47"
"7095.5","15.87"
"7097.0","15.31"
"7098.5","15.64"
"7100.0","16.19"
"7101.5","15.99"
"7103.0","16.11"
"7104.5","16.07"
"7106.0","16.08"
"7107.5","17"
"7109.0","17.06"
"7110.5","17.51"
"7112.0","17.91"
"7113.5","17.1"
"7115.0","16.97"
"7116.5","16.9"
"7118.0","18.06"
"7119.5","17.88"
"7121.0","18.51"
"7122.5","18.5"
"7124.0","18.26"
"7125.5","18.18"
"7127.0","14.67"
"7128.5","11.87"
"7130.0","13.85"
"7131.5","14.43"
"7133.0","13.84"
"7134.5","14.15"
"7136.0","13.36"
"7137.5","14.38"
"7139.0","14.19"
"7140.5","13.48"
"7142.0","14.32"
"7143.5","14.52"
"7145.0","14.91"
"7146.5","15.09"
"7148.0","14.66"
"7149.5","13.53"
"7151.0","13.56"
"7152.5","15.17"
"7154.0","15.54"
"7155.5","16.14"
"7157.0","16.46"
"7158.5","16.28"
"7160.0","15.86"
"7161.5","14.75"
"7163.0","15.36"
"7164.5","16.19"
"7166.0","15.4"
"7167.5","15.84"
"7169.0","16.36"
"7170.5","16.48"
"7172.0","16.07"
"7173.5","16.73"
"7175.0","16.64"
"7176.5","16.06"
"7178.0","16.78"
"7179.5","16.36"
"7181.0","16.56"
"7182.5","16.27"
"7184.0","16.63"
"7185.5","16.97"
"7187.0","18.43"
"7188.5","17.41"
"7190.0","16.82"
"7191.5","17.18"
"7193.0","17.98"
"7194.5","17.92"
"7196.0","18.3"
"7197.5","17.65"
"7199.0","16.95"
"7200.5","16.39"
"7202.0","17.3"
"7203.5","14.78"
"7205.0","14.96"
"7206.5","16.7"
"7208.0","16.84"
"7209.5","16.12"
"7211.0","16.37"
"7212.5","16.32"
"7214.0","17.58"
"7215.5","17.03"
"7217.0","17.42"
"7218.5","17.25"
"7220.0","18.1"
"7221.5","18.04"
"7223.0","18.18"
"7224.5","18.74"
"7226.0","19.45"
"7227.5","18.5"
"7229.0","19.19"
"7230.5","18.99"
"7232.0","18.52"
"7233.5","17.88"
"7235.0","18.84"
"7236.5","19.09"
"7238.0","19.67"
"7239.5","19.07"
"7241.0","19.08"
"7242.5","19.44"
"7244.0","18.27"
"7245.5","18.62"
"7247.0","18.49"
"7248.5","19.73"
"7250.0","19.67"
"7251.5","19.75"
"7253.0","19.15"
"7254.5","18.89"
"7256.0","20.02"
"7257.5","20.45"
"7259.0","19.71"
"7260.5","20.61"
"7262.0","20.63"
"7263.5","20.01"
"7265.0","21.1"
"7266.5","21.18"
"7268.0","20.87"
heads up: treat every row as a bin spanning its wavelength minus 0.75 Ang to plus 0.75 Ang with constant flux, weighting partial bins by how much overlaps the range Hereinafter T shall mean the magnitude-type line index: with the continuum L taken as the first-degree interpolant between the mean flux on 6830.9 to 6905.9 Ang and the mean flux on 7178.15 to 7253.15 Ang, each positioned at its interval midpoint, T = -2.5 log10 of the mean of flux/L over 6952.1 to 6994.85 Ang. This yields -0.23 mag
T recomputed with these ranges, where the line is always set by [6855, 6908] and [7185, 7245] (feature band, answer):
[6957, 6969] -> -0.214 mag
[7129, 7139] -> 0.202 mag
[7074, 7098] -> -0.097 mag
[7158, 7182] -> 0.073 mag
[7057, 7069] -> -0.092 mag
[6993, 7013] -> -0.245 mag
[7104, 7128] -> -0.041 mag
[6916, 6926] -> -0.048 mag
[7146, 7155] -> 0.164 mag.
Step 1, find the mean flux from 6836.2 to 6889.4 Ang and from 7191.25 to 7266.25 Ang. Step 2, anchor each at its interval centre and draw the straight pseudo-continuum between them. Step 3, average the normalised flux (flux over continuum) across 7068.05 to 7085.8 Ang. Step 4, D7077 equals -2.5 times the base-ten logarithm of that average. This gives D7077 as -0.168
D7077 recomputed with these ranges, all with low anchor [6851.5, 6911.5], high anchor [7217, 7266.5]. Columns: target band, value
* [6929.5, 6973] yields -0.18 mag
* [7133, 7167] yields 0.20 mag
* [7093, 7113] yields 0.05 mag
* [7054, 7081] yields -0.11 mag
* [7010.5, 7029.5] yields -0.24 mag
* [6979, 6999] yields -0.21 mag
